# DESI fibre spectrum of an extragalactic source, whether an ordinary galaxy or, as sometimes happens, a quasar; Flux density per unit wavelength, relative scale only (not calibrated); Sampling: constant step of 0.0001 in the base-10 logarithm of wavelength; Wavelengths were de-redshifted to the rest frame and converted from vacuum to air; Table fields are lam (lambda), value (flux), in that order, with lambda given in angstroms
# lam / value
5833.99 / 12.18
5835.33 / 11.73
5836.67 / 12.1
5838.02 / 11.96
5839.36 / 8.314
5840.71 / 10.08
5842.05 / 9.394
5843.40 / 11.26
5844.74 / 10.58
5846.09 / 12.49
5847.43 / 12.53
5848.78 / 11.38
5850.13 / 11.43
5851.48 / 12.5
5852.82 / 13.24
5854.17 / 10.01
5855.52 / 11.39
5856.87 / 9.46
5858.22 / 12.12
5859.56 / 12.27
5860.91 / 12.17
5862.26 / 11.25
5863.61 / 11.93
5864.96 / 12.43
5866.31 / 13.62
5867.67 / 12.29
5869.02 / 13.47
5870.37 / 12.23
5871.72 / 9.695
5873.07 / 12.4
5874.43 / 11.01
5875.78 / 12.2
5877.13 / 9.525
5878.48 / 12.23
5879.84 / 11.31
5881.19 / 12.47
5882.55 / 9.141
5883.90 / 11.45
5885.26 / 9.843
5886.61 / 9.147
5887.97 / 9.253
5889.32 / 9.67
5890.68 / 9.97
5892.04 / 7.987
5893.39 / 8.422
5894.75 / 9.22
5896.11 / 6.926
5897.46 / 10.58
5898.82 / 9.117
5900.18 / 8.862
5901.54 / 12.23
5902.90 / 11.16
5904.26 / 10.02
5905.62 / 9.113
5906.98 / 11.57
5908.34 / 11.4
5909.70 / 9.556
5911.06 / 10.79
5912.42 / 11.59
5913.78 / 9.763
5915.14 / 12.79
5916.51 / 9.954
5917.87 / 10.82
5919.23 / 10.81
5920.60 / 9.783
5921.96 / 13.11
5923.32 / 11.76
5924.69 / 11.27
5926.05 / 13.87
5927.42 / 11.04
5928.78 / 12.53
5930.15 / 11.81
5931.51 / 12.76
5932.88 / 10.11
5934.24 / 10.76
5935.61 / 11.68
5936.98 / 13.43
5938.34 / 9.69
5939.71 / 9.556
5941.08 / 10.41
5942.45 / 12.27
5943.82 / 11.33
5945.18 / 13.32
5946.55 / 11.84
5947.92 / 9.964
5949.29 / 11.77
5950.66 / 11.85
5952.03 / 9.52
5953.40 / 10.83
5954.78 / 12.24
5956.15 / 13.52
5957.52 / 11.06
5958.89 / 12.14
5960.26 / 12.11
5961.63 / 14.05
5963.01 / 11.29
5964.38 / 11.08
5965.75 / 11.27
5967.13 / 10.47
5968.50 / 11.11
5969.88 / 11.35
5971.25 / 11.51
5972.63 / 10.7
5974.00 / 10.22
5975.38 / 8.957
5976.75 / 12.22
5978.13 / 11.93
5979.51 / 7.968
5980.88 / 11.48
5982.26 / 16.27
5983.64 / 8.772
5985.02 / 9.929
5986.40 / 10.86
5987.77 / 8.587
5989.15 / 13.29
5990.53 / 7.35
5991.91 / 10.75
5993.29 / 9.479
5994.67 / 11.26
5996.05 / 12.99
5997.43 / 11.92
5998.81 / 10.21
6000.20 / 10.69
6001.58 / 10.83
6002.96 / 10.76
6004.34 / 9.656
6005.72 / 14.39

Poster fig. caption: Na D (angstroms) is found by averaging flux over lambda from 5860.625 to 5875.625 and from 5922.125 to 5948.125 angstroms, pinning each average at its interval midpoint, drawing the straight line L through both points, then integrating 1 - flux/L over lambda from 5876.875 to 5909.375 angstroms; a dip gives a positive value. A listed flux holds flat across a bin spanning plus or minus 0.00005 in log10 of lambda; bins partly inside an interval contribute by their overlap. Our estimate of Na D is 5.1 angstroms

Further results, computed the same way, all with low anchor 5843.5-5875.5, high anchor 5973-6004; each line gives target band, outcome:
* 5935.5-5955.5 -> -0.4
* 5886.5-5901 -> 3.1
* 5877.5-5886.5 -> 0.6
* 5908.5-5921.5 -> 0.7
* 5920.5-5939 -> -0.8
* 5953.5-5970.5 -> -1.2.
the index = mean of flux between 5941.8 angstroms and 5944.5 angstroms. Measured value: 11.8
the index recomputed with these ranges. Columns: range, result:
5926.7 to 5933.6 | 11.7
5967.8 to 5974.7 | 11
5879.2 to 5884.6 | 11.1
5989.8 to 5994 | 9.24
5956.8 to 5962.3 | 12.4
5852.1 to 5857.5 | 11.1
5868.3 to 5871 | 12.9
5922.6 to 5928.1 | 12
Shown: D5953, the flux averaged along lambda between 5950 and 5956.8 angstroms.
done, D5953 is 11.6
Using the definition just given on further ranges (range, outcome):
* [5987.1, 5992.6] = 9.99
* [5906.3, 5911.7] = 10.8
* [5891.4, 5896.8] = 8.16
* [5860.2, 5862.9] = 11.7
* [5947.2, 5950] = 10.9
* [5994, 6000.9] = 11.4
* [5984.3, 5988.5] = 9.83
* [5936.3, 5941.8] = 10.8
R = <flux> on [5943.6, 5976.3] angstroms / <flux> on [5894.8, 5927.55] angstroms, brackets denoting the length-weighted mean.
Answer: 1.06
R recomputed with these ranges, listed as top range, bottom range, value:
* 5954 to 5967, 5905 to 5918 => 1.12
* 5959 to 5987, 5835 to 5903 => 1.03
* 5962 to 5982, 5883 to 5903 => 1.15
